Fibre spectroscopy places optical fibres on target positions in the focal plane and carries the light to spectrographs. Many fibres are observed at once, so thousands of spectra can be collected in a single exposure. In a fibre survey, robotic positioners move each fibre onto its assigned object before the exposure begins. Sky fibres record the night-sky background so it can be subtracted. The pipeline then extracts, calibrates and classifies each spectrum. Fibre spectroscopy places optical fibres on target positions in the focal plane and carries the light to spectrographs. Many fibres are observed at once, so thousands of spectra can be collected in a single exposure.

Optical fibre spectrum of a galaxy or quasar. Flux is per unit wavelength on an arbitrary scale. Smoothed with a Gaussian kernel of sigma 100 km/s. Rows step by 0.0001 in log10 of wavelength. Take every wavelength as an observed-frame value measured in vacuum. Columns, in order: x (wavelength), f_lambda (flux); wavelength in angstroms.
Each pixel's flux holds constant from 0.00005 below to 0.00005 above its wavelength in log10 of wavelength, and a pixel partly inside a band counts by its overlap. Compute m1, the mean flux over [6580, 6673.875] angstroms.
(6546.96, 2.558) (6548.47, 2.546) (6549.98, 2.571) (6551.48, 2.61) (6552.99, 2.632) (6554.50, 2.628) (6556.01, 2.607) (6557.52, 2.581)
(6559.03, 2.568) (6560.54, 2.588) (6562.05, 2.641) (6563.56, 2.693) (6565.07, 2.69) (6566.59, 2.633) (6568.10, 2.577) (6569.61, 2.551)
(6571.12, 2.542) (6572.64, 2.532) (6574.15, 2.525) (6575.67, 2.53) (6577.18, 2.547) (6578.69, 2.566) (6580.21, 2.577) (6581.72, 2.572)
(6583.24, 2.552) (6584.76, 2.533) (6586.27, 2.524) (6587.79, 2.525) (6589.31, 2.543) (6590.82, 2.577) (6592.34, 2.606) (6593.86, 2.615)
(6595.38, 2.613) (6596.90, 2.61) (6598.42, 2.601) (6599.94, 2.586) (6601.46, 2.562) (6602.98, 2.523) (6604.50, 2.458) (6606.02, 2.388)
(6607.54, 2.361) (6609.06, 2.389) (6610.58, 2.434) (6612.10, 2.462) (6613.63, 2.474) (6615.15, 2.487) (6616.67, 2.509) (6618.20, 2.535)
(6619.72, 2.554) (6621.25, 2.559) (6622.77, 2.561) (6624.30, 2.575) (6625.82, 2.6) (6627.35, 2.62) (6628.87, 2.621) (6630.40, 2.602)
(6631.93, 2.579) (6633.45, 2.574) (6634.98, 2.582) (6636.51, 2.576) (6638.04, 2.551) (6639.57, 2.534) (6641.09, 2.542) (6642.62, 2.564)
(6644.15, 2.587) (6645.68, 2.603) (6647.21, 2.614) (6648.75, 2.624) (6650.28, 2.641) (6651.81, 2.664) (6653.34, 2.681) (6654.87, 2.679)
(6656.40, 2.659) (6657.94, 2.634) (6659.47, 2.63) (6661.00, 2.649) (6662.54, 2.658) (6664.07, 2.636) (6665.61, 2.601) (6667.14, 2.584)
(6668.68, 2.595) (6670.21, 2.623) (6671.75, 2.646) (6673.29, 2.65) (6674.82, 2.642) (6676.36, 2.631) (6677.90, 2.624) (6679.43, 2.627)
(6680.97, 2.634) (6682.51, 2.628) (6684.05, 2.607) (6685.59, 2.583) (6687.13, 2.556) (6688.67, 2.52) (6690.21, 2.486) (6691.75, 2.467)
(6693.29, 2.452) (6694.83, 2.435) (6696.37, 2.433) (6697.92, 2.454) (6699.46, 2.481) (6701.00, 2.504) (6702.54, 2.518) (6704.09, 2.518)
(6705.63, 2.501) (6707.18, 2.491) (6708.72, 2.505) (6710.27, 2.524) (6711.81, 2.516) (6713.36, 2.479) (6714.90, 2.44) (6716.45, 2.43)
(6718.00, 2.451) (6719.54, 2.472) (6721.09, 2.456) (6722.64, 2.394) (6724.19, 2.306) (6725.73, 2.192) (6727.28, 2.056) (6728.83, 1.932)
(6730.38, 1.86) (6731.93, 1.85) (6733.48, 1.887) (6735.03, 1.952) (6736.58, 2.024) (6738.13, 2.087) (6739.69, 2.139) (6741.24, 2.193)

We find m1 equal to 2.57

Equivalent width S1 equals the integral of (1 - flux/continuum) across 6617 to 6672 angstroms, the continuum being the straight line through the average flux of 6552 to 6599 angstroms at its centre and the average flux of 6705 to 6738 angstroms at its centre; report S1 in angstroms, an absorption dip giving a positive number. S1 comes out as -3.8 angstroms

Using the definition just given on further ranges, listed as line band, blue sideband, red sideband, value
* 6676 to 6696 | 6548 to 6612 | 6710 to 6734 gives -1.83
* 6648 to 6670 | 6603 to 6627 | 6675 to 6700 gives -1.01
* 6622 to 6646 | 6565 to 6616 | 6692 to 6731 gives -0.91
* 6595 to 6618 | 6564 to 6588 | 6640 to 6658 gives 0.81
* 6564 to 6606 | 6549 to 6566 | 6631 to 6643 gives 0.58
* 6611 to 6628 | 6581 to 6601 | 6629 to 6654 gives 0.32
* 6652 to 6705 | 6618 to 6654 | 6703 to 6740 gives -3.24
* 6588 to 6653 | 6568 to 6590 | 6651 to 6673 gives 0.94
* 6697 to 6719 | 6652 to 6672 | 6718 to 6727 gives -0.57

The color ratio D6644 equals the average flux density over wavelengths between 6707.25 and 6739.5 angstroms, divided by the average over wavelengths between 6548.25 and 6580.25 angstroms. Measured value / 0.87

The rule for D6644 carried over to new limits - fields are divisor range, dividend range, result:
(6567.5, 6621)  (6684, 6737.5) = 0.93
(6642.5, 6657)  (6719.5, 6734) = 0.81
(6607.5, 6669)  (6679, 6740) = 0.92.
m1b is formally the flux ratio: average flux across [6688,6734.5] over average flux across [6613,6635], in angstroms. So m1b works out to 0.92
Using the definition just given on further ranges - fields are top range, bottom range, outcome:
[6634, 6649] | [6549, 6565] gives 0.98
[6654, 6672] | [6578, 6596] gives 1.03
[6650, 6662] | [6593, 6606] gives 1.04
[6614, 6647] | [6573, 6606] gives 1.00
